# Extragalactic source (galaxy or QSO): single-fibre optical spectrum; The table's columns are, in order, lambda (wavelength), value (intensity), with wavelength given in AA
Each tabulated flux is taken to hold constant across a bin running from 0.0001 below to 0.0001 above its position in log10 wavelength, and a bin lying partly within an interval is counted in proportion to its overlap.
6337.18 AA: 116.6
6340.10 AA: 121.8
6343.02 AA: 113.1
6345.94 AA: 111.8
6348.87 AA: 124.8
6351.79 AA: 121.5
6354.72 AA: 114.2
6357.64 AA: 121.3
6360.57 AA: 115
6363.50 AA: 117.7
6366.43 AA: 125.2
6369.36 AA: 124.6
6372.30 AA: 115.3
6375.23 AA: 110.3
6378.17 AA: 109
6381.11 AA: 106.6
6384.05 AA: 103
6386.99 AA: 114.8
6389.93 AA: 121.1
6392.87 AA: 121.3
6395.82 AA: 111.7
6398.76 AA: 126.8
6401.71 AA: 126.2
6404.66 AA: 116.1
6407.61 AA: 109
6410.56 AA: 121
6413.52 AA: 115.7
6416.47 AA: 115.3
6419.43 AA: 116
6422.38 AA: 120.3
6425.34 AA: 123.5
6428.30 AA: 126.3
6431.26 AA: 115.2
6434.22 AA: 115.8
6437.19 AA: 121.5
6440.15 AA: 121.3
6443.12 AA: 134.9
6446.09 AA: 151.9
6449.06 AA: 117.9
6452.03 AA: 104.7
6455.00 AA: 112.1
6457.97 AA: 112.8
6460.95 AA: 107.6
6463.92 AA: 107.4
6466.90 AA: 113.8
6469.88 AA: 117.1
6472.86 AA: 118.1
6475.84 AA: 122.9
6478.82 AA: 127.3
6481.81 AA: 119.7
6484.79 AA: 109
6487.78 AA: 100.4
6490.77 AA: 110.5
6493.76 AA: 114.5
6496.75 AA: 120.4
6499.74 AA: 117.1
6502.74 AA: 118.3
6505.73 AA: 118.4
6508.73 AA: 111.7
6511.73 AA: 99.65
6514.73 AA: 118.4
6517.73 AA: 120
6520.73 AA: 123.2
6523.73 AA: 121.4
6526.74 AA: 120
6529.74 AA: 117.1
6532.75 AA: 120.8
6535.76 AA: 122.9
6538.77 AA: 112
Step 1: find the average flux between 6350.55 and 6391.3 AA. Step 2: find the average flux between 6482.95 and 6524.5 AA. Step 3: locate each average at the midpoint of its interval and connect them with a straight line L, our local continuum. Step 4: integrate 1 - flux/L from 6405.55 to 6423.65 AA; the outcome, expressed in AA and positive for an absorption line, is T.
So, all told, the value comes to -0.1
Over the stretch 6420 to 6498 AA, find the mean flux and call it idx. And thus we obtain 118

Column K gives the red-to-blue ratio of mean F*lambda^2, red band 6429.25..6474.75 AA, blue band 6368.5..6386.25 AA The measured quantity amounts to 1.1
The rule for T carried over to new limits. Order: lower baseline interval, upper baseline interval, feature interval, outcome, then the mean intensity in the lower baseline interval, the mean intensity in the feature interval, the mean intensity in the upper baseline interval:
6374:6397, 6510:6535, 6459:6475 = 0.3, 112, 113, 118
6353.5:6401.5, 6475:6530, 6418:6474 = -1.2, 116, 119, 116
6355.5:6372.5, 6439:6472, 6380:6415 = 0.9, 120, 116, 118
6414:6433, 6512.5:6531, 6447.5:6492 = 2.2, 119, 114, 119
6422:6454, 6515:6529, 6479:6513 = 2.3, 123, 113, 121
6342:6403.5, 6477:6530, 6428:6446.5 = -1.4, 117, 125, 116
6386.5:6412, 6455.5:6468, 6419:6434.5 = -0.7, 119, 120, 110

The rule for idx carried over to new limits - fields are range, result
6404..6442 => 118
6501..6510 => 116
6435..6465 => 119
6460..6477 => 115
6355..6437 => 117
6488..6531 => 116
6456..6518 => 114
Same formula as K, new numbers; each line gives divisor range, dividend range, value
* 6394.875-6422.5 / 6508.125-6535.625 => 1.03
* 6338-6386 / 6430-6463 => 1.06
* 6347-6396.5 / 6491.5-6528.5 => 1.05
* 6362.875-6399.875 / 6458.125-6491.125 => 1.01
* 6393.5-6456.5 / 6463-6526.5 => 0.98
